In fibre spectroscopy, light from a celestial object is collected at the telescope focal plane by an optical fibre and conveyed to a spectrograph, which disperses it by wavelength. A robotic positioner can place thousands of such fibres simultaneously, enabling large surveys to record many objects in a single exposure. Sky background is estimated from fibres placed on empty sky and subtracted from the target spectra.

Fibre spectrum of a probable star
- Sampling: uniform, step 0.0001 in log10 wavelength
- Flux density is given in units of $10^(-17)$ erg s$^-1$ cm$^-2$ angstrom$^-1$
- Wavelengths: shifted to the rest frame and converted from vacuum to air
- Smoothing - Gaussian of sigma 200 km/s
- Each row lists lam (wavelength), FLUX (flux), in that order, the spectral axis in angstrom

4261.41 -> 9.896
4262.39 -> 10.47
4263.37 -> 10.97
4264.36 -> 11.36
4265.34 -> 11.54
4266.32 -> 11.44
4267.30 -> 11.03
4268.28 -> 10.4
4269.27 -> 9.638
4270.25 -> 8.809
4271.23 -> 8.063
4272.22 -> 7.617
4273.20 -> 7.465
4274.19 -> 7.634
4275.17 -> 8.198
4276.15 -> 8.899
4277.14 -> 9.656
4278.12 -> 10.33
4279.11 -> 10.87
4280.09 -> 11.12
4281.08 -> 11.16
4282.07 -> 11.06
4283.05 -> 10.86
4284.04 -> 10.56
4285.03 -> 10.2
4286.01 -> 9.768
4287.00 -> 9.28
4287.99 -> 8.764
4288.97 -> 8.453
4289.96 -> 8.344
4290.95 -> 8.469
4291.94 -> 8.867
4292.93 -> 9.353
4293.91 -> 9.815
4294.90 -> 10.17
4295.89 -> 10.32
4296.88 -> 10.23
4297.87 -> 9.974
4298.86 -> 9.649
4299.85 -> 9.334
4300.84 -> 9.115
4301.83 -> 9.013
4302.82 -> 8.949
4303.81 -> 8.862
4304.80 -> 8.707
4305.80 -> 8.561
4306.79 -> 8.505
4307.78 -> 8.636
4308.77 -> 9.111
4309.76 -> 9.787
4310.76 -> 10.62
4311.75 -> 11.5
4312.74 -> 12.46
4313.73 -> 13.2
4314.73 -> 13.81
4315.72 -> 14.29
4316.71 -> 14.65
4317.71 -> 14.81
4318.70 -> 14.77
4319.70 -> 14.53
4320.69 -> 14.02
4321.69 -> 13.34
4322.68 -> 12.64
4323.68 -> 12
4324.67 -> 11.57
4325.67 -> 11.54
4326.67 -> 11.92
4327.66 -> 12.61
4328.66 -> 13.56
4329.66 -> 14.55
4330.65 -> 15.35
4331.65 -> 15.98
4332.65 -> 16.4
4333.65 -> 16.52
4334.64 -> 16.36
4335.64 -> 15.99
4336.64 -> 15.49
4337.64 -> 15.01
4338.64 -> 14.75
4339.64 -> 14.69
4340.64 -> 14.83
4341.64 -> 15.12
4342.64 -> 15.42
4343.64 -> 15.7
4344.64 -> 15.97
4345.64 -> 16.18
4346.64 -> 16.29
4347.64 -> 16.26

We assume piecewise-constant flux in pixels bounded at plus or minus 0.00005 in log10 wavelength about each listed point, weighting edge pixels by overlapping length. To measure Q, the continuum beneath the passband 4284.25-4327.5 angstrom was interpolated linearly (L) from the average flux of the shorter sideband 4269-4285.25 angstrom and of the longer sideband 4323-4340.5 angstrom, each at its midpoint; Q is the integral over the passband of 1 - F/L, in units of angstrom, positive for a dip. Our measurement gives 4.9 angstrom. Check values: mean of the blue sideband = 9.52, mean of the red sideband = 14.4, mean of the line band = 10.8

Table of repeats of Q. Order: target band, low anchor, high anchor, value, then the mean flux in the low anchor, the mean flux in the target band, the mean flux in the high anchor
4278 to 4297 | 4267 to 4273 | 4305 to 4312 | -1.3 angstrom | 9.11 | 9.88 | 9.42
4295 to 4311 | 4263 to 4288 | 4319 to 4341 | 3.6 angstrom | 9.89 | 9.33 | 14.3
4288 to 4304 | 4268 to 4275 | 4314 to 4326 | 2.5 angstrom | 8.44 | 9.3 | 13.5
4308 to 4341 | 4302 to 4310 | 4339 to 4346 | -4.3 angstrom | 8.87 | 13.7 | 15.4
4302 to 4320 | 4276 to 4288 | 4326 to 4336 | 2.4 angstrom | 10.3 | 11.4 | 14.9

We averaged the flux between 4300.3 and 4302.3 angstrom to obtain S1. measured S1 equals 9.07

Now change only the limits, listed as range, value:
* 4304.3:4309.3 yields 8.71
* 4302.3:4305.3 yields 8.84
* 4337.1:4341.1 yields 14.8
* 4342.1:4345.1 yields 15.7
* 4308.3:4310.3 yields 9.45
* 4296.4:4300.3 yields 9.8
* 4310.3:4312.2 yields 11.1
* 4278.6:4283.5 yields 11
